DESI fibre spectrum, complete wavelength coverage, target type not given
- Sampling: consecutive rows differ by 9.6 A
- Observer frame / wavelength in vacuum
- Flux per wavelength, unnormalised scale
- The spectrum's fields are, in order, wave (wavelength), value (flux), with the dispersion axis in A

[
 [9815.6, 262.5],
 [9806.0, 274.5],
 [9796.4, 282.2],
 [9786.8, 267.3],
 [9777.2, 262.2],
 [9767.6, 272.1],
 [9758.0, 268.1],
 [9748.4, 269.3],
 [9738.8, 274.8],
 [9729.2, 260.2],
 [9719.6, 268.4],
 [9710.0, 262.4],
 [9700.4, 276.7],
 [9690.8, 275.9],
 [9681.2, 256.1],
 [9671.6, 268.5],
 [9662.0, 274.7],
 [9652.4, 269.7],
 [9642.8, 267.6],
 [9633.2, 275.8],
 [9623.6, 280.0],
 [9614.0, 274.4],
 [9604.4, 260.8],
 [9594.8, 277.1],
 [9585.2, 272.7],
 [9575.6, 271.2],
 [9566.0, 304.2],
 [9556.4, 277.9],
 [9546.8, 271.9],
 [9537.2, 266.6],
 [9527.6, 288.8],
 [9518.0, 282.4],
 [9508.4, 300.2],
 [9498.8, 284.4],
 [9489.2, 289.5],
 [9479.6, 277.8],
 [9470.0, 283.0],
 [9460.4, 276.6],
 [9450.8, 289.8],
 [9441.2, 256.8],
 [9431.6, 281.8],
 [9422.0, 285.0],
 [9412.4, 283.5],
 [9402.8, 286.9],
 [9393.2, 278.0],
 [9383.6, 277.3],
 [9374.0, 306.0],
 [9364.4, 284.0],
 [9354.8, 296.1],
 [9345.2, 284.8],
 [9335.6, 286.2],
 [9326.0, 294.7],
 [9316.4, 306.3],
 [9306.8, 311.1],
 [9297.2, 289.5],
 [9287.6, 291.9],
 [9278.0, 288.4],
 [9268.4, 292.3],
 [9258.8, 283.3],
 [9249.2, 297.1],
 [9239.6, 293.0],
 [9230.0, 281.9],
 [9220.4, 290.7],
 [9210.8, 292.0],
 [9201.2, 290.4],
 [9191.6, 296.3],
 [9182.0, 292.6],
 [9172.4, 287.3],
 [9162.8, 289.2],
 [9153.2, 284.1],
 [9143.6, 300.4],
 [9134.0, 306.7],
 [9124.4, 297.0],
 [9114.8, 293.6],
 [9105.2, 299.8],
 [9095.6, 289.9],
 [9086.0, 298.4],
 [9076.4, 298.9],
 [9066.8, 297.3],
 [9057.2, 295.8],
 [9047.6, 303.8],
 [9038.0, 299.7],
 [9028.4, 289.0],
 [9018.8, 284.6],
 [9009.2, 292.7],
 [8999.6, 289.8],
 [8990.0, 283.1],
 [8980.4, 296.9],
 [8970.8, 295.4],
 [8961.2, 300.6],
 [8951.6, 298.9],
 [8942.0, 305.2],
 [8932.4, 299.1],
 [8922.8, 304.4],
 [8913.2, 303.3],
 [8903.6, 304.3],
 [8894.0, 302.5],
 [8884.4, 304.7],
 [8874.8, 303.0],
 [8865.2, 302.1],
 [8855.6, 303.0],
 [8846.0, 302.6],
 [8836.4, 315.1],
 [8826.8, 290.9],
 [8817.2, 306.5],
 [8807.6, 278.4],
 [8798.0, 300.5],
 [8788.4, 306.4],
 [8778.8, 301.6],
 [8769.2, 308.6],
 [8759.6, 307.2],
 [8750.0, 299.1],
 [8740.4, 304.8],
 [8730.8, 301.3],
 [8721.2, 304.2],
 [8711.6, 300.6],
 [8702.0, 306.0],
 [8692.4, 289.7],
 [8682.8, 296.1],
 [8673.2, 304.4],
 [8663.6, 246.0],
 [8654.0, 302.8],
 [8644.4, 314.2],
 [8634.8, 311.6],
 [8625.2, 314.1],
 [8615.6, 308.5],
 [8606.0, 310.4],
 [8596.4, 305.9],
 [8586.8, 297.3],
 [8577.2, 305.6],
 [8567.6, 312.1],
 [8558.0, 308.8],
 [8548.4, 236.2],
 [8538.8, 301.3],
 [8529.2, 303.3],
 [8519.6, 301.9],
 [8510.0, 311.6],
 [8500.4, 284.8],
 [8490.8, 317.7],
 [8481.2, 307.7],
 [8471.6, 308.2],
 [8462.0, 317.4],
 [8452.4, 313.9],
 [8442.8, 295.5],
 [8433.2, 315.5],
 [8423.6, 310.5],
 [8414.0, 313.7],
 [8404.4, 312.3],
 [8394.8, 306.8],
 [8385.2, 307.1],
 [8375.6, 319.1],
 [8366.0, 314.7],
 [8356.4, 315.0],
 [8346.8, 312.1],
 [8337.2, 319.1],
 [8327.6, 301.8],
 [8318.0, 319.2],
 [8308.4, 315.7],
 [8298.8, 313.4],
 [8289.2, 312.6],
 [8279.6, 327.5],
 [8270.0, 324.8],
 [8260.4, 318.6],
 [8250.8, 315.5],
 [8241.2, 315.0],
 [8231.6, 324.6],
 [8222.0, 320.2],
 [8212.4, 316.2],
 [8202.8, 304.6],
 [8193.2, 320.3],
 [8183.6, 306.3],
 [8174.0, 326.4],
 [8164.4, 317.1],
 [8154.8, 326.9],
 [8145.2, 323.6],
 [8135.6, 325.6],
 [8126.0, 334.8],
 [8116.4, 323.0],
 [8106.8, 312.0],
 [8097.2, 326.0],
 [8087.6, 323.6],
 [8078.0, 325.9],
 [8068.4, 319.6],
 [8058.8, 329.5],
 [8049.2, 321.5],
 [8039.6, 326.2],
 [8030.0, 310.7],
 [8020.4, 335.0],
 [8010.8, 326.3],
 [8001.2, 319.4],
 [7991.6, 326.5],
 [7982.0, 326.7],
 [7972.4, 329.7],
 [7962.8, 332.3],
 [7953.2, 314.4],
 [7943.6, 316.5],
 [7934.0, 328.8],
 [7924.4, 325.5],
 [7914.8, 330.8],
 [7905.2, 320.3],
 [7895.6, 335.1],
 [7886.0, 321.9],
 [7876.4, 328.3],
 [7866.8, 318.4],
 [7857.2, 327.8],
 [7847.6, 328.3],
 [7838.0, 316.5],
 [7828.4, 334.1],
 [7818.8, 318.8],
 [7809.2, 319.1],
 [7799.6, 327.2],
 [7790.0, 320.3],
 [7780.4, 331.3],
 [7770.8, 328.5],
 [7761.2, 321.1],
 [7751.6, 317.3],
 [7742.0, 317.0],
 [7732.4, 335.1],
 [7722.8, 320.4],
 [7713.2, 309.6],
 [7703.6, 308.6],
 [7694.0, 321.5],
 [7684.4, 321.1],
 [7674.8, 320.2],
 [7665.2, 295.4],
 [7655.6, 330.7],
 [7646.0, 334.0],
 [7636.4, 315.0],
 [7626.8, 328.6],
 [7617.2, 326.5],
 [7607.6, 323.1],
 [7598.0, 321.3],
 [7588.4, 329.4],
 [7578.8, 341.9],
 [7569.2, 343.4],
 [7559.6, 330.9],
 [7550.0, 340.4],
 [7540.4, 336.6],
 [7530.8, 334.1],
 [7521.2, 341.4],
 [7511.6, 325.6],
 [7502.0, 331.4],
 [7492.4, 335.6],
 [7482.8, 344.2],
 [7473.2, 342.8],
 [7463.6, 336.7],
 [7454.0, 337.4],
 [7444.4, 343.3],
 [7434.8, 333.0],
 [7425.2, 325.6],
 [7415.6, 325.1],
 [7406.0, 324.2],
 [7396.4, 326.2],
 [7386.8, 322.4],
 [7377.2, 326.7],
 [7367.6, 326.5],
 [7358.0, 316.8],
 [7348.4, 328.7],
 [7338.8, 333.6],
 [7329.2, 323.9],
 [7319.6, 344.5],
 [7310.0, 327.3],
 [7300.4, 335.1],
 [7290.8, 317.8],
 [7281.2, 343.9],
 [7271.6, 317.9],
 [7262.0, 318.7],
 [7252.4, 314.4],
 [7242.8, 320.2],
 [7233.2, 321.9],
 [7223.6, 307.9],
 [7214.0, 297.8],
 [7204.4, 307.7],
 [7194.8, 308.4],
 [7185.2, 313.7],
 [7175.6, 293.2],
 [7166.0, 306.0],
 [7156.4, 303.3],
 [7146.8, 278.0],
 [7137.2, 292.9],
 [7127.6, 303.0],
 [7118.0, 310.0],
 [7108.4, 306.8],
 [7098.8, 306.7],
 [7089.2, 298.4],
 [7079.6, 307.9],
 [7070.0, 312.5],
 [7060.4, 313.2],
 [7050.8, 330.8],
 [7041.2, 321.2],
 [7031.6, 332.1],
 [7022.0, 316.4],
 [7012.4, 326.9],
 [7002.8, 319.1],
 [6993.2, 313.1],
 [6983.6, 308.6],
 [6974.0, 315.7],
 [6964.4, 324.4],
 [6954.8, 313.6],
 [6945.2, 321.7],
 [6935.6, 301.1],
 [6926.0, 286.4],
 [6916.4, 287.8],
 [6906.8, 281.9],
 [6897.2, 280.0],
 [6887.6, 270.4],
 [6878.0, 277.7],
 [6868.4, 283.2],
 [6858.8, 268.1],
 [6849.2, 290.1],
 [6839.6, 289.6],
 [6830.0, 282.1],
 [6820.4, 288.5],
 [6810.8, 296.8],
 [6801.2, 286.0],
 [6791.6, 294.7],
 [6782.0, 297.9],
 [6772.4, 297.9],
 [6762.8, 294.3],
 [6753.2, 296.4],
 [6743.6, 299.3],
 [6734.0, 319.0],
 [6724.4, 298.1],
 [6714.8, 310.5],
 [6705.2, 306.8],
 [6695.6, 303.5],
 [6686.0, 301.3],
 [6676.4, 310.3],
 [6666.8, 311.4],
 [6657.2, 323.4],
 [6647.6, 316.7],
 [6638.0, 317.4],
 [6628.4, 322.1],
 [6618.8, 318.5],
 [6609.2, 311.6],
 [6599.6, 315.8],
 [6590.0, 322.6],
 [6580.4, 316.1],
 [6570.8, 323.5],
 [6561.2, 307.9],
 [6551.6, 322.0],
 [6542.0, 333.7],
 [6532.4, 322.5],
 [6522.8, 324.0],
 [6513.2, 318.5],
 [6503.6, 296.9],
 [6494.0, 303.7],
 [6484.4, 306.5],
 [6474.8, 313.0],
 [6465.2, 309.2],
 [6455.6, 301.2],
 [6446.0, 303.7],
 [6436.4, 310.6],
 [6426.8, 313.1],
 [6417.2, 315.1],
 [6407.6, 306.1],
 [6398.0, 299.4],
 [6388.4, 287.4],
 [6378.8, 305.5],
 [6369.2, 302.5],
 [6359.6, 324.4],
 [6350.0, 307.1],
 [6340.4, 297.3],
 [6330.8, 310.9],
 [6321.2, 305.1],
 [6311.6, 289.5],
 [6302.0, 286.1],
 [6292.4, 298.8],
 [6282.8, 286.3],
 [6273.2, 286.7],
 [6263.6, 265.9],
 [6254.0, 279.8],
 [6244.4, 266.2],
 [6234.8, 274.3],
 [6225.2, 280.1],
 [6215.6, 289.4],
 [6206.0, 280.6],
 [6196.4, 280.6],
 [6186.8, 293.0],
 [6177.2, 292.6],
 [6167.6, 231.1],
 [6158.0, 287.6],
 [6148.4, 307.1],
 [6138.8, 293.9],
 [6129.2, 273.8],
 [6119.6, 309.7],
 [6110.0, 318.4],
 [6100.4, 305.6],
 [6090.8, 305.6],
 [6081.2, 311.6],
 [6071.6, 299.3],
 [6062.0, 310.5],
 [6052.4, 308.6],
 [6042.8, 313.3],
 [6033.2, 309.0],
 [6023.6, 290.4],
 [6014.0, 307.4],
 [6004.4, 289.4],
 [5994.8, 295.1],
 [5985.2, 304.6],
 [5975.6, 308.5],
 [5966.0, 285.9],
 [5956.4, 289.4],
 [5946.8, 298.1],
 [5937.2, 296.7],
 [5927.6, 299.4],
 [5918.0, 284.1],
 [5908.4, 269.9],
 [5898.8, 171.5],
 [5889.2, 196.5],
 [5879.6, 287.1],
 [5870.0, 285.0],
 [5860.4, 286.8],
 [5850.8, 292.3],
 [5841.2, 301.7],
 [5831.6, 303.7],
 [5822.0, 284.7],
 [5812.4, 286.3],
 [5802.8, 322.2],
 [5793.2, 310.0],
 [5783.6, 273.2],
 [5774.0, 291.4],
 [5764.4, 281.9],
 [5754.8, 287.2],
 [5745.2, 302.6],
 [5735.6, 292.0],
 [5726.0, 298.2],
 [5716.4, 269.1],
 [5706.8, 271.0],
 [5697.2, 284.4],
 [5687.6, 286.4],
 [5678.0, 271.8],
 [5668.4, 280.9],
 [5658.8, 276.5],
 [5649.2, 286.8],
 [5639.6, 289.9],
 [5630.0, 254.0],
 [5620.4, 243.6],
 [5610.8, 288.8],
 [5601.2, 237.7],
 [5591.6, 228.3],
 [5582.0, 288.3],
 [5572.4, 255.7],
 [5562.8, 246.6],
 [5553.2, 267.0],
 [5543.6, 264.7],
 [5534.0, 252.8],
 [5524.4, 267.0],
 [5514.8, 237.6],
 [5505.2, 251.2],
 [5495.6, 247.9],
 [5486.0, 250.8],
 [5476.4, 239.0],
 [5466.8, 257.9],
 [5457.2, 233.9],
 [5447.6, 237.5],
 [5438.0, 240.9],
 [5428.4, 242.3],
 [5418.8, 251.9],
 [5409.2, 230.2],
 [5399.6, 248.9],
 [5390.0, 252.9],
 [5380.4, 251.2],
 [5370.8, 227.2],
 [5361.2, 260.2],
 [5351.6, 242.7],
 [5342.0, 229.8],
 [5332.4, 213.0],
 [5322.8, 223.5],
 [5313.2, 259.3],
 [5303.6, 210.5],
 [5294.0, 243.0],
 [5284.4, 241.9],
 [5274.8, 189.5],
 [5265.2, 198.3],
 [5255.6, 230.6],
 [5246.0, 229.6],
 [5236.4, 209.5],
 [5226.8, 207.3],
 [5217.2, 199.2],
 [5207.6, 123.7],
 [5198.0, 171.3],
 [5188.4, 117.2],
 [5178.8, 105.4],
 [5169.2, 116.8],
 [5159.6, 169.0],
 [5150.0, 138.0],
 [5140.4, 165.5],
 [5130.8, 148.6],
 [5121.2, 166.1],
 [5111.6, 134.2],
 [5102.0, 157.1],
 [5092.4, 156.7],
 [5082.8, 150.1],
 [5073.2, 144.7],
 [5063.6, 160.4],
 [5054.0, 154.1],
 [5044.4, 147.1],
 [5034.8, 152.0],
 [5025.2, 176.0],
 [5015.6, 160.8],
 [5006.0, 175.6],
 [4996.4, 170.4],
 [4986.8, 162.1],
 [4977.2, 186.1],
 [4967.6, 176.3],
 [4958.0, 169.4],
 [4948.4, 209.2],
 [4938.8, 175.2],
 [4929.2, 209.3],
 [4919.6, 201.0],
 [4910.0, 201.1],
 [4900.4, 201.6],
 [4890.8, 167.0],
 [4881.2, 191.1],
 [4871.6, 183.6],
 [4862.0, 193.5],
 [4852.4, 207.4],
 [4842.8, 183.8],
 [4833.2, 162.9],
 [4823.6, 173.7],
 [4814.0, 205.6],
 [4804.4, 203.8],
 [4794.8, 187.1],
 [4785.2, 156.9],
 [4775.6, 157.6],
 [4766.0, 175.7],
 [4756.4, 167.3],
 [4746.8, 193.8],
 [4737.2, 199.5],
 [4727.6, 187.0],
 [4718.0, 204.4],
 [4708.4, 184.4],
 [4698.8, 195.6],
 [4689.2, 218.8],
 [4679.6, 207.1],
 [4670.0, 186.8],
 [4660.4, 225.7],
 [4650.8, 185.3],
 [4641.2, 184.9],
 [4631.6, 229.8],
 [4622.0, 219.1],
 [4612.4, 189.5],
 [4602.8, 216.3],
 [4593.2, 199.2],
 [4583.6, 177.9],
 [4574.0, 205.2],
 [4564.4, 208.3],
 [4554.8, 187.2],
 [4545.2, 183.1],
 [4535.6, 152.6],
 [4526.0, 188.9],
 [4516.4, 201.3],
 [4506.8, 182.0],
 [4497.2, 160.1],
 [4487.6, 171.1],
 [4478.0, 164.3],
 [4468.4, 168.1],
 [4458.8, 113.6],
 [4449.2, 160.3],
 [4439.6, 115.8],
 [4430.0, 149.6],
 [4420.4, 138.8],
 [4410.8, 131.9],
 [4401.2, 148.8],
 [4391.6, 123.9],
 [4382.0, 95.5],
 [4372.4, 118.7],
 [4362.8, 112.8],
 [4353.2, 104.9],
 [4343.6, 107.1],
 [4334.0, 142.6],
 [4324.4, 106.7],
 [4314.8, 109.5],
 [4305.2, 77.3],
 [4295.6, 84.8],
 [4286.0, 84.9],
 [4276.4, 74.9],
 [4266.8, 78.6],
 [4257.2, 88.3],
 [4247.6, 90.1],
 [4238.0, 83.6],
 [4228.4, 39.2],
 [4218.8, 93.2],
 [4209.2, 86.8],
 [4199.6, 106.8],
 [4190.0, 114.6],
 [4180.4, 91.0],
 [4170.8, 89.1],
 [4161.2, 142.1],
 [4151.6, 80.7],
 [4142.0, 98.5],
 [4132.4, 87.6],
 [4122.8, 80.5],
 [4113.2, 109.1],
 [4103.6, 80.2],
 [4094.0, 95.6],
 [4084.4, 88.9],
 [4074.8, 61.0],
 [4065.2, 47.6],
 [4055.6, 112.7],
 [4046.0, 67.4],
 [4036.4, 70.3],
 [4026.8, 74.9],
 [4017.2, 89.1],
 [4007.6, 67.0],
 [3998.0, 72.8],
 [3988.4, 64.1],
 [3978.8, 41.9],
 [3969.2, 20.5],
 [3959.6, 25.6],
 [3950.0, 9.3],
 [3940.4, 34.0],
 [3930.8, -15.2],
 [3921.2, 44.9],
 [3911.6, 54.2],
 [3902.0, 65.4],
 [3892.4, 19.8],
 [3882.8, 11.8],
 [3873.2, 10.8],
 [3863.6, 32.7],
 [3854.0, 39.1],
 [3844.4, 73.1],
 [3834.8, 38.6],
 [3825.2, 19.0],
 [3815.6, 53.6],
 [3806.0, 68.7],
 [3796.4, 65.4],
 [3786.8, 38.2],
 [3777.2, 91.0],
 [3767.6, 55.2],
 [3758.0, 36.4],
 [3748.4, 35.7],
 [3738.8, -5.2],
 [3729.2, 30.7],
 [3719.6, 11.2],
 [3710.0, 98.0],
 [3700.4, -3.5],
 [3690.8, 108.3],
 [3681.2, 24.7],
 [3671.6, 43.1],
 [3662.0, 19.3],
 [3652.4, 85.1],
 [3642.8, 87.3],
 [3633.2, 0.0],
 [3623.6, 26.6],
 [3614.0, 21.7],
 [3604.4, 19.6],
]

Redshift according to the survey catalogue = 0.00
